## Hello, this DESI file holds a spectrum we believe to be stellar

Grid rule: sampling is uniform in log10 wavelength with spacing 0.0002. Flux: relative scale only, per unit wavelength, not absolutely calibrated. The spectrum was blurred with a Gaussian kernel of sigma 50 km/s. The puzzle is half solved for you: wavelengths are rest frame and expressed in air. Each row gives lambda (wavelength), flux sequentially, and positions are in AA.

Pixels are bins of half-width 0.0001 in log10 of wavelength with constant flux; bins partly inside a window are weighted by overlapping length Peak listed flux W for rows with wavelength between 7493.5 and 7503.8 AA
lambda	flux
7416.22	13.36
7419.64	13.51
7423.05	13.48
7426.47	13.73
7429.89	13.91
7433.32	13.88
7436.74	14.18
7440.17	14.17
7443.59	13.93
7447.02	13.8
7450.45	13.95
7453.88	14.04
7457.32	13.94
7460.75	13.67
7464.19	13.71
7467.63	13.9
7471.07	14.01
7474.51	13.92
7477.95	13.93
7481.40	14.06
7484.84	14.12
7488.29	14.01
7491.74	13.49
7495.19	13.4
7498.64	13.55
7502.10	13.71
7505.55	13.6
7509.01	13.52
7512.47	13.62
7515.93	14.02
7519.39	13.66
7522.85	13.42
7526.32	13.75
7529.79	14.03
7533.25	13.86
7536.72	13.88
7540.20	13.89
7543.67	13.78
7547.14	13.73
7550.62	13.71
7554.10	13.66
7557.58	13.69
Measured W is 13.71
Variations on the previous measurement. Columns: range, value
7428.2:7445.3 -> 14.18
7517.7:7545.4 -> 14.03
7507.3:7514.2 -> 13.62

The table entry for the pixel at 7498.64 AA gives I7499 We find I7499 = 13.55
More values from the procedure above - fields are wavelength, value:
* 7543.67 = 13.78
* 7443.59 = 13.93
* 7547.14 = 13.73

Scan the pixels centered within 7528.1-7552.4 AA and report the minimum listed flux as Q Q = 13.71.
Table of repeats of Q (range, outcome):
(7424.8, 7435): 13.73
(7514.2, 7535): 13.42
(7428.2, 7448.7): 13.8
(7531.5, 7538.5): 13.86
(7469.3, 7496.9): 13.4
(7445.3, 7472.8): 13.67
